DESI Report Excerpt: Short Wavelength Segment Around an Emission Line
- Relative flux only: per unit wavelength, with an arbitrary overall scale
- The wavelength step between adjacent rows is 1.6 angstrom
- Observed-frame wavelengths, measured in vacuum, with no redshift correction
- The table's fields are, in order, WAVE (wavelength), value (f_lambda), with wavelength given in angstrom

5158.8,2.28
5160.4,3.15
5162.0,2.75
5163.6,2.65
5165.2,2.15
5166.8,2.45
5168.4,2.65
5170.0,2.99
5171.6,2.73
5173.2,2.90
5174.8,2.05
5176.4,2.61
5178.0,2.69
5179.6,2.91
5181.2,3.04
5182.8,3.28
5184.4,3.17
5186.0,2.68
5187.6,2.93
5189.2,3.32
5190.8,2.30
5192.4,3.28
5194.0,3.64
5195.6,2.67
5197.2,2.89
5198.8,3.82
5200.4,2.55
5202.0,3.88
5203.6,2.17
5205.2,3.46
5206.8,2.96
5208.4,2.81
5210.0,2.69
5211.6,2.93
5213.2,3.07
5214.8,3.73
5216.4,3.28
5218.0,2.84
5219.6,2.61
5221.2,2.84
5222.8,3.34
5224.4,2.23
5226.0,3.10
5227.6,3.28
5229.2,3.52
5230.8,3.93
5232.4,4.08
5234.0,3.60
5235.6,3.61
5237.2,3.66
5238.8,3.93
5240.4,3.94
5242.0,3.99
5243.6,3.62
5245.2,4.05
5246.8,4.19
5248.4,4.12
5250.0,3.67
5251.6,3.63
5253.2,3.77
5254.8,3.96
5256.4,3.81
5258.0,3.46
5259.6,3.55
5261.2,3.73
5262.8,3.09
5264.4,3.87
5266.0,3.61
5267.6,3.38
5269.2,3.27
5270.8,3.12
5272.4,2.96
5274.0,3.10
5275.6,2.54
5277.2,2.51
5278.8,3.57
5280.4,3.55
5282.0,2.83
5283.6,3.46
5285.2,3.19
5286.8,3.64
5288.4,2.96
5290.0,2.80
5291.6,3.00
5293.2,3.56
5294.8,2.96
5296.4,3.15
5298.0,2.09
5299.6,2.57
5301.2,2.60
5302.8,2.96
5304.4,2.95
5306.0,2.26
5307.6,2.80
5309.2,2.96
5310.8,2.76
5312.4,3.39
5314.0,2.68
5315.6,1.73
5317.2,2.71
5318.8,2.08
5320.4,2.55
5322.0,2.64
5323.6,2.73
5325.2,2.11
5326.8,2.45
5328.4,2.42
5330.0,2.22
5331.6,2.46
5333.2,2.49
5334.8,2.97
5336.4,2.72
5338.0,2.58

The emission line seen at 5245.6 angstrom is C III]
